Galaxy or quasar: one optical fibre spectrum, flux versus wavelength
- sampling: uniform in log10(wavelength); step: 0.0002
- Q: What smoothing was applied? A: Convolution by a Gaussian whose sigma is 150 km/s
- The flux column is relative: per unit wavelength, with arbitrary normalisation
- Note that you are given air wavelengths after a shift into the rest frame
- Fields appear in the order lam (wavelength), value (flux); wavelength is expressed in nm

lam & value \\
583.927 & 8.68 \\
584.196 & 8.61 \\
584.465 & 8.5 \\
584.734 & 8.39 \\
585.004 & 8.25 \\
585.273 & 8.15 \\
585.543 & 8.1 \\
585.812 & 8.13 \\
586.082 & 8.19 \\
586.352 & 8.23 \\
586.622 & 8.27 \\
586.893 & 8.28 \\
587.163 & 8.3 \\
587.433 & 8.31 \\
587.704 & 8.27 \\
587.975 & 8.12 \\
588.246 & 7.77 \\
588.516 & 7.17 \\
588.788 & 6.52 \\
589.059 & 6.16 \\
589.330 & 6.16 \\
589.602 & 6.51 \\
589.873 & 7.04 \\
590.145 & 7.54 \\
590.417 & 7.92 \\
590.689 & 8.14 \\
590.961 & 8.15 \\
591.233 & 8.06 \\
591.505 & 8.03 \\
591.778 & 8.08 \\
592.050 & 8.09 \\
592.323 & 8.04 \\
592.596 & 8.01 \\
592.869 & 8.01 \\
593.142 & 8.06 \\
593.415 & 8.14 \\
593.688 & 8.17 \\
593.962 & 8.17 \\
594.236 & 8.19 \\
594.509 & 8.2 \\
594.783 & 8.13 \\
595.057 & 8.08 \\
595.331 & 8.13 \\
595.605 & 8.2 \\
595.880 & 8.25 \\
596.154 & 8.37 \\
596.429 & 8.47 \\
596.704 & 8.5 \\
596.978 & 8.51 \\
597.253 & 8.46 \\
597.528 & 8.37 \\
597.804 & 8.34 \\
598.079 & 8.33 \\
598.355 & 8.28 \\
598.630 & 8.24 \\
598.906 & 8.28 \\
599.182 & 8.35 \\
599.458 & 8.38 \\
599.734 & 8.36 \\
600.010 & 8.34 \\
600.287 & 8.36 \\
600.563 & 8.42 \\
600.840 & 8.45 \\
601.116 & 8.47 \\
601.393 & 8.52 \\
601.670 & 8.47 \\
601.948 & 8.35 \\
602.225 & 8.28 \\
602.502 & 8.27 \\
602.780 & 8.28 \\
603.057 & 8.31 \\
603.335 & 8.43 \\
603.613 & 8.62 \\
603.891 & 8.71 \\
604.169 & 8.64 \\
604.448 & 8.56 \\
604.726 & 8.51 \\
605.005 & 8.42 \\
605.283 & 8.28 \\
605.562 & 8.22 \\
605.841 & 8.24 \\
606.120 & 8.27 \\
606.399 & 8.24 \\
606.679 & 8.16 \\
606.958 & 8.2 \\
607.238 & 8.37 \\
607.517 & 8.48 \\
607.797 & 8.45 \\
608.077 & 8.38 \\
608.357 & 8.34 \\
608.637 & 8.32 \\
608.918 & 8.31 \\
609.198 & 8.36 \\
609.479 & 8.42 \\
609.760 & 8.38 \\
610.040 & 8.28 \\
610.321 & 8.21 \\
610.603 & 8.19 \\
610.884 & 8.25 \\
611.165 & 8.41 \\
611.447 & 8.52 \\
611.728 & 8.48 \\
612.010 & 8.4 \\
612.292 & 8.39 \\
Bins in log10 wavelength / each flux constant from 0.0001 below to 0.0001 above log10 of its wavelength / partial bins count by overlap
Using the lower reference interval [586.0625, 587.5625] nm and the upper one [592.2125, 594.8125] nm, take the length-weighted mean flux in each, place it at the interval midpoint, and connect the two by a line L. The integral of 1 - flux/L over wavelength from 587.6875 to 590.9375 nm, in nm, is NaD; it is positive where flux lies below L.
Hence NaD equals 0.372 nm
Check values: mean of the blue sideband 8.27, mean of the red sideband 8.11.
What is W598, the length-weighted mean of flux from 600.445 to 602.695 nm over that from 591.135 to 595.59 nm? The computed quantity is 1.04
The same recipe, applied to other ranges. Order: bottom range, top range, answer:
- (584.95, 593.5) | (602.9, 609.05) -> 1.07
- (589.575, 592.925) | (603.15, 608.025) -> 1.07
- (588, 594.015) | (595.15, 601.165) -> 1.09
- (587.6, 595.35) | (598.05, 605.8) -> 1.08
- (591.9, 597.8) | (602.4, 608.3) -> 1.02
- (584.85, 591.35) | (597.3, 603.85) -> 1.08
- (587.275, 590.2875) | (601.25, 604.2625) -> 1.17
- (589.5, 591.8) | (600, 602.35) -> 1.09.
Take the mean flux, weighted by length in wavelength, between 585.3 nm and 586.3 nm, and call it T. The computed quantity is 8.15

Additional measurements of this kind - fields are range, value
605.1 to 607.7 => 8.28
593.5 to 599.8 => 8.29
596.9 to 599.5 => 8.35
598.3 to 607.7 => 8.38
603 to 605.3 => 8.52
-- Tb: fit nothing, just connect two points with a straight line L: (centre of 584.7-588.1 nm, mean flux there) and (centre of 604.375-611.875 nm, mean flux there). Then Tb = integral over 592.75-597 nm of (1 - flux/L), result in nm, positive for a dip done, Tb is 0.03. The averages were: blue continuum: 8.22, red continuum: 8.34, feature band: 8.22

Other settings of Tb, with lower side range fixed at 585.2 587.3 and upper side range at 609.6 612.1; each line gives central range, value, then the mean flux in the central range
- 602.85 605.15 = -0.06 nm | 8.52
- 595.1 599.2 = -0.03 nm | 8.33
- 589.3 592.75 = 0.21 nm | 7.72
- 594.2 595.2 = 0.01 nm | 8.15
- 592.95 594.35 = 0.02 nm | 8.14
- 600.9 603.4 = -0.02 nm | 8.38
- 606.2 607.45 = 0.01 nm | 8.26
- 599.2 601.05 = -0.02 nm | 8.39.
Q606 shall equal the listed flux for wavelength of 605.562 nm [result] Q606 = 8.22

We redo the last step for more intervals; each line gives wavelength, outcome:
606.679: 8.16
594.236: 8.19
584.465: 8.5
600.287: 8.36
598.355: 8.28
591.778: 8.08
